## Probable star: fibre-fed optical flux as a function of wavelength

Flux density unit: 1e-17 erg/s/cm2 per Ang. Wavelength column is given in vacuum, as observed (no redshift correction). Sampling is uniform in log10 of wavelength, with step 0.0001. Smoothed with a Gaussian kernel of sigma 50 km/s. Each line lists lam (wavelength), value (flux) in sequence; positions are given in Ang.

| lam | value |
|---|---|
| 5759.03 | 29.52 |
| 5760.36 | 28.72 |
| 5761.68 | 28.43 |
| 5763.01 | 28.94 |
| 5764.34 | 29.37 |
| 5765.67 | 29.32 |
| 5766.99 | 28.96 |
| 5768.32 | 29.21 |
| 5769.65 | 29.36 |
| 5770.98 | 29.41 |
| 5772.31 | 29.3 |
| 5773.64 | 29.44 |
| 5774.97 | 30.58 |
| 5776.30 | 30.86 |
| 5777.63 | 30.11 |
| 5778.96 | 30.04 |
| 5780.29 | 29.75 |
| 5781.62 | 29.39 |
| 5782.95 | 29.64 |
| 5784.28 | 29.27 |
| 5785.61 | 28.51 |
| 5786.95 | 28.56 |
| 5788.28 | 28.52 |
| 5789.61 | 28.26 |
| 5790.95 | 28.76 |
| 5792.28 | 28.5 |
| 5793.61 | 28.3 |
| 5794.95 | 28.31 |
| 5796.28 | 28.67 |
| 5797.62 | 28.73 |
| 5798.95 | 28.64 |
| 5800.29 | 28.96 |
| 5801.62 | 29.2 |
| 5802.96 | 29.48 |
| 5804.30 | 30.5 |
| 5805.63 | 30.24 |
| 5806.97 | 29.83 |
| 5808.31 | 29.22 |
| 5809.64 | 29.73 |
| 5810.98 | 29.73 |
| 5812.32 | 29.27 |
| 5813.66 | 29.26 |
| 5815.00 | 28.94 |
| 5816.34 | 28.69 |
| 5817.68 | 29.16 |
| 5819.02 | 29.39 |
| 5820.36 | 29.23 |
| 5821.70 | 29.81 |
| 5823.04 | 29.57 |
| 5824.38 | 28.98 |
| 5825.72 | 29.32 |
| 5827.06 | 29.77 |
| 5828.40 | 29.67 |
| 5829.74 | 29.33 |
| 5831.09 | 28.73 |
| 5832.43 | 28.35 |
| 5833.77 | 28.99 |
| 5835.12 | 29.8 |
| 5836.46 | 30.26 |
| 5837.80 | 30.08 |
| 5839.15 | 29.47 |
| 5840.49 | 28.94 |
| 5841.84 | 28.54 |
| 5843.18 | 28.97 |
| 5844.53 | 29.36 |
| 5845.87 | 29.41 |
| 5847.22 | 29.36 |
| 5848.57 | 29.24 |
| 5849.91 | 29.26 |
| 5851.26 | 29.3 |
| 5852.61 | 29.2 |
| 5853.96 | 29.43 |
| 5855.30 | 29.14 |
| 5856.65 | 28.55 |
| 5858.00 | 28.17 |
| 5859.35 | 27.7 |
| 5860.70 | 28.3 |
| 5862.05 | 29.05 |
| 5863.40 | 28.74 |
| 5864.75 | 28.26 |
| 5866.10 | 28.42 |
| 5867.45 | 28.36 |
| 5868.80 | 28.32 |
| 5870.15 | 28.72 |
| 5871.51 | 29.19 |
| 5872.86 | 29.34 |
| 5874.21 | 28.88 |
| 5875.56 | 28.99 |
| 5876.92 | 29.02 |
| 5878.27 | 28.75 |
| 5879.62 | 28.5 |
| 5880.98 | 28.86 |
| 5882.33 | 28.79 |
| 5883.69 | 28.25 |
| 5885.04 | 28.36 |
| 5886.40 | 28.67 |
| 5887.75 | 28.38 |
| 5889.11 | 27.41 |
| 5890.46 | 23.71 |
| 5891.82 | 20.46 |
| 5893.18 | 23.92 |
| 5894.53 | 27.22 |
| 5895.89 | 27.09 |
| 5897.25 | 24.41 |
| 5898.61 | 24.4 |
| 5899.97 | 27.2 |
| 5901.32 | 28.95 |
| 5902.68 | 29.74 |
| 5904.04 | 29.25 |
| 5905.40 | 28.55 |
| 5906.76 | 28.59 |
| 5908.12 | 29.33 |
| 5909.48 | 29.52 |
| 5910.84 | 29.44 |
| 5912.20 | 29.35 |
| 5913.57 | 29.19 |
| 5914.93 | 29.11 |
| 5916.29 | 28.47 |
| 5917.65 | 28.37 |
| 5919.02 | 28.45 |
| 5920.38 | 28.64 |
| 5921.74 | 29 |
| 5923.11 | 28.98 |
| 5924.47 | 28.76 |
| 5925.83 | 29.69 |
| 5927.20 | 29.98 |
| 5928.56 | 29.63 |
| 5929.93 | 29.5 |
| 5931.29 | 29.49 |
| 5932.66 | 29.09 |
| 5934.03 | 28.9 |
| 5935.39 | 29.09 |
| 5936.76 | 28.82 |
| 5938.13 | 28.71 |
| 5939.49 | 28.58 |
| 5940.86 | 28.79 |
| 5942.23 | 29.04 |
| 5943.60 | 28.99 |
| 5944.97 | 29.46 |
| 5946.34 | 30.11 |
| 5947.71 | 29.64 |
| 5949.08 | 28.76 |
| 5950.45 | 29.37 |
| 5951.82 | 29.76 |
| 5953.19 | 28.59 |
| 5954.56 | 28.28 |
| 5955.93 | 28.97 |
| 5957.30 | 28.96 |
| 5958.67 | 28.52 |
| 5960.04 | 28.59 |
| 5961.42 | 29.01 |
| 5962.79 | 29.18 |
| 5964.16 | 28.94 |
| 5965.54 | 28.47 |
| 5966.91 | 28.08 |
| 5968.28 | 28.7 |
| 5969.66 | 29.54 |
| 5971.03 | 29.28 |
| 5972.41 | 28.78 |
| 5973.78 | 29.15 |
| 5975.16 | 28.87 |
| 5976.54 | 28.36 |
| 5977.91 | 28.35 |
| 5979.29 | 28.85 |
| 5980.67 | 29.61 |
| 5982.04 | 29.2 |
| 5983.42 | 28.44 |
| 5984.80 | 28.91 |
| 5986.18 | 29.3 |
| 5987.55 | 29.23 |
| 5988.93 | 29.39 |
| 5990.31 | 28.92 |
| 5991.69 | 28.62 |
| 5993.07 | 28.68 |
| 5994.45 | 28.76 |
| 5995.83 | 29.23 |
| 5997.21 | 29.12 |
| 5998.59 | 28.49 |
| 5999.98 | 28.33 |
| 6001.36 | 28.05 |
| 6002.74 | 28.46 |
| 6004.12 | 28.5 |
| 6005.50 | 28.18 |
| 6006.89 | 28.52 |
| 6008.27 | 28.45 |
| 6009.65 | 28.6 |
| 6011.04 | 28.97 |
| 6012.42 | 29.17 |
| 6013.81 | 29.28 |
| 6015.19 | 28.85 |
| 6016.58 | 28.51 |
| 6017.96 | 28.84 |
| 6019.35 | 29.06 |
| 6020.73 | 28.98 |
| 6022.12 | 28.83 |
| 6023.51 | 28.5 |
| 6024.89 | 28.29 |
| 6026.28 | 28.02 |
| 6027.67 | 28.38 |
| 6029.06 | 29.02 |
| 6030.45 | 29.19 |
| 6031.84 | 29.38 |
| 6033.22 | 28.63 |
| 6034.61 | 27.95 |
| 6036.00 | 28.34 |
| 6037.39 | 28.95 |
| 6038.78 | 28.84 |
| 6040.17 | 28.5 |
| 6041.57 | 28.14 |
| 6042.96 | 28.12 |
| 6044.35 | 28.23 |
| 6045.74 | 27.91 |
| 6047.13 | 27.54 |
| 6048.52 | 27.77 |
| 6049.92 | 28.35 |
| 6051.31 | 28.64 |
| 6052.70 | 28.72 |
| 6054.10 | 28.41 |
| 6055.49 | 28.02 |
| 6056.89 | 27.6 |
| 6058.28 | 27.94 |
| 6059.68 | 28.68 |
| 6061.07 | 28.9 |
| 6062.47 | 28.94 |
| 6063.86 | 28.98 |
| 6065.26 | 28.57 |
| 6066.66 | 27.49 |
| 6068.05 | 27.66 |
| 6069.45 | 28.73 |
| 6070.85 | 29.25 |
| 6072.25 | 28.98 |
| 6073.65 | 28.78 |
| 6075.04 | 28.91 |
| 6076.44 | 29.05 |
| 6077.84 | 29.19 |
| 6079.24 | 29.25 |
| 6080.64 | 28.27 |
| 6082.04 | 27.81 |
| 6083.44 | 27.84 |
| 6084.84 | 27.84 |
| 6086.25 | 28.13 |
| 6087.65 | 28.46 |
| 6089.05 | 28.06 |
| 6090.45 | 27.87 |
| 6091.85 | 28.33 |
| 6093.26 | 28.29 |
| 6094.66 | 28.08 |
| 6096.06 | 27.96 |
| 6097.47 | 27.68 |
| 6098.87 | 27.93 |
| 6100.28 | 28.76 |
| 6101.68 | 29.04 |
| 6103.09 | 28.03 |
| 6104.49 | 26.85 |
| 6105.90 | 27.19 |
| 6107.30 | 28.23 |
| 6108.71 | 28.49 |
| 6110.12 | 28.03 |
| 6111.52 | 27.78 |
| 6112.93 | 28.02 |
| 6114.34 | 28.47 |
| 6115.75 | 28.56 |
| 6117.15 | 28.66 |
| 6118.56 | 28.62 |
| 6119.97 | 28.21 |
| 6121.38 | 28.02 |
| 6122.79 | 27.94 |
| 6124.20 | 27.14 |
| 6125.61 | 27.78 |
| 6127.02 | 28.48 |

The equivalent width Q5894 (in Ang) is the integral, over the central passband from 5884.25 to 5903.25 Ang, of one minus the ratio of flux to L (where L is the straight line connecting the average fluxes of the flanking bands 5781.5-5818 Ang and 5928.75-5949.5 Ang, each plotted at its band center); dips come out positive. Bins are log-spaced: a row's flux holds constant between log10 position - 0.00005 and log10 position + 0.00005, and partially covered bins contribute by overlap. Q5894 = 1.8 Ang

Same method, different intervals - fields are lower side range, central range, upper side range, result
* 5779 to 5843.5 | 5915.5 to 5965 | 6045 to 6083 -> -0.35 Ang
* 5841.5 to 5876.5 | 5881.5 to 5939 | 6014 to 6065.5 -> 1.18 Ang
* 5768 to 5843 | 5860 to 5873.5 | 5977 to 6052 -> 0.20 Ang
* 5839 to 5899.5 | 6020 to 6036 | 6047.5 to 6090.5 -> -0.16 Ang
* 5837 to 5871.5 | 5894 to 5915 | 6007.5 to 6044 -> 0.47 Ang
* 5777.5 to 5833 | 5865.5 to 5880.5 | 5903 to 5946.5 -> 0.18 Ang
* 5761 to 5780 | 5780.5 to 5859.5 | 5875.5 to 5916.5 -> -0.89 Ang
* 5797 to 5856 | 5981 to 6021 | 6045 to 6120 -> -0.24 Ang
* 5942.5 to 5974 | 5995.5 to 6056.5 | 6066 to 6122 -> 0.21 Ang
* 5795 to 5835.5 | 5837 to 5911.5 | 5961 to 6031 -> 2.16 Ang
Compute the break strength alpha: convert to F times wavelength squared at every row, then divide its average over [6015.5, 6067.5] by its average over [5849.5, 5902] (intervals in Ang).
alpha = 1.1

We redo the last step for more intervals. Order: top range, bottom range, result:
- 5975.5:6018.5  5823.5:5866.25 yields 1.04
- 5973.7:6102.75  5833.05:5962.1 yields 1.05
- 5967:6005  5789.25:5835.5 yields 1.05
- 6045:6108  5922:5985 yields 1.02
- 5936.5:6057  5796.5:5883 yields 1.04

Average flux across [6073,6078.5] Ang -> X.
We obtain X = 29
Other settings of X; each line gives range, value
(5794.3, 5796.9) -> 28.5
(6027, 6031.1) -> 28.8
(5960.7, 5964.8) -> 29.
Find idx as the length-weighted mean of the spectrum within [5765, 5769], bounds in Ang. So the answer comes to 29.2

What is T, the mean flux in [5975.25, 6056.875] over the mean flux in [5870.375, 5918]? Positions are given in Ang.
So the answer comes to 1.0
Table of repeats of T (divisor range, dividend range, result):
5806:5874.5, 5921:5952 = 1.00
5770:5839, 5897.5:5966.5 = 0.99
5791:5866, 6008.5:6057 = 0.98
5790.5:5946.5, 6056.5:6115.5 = 0.98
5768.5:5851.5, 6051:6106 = 0.97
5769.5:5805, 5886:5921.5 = 0.95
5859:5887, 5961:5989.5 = 1.01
